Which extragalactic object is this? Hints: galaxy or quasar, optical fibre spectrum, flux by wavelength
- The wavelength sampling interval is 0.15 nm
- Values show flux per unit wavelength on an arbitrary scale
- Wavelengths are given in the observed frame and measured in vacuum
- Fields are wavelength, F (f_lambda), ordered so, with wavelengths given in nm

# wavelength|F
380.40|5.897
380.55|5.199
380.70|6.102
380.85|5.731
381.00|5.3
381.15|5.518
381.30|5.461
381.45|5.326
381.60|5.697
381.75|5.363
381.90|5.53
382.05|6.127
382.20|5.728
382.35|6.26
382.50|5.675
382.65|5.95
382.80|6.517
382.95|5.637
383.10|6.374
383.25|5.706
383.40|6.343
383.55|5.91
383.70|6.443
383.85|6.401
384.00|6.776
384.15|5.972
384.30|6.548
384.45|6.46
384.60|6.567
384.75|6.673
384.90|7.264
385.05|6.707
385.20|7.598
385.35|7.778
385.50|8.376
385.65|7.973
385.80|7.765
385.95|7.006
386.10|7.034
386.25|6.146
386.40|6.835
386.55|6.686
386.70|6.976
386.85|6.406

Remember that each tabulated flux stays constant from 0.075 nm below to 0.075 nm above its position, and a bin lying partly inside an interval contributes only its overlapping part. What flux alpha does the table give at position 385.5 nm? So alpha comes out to 8.376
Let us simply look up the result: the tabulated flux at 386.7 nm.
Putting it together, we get 6.976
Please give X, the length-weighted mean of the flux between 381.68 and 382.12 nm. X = 5.67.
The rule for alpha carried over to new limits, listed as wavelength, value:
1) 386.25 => 6.146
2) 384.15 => 5.972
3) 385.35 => 7.778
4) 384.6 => 6.567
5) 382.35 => 6.26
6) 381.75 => 5.363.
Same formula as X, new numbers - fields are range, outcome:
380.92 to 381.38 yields 5.43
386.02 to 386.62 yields 6.68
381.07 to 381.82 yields 5.47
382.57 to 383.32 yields 6.04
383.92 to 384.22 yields 6.38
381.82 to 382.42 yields 5.9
